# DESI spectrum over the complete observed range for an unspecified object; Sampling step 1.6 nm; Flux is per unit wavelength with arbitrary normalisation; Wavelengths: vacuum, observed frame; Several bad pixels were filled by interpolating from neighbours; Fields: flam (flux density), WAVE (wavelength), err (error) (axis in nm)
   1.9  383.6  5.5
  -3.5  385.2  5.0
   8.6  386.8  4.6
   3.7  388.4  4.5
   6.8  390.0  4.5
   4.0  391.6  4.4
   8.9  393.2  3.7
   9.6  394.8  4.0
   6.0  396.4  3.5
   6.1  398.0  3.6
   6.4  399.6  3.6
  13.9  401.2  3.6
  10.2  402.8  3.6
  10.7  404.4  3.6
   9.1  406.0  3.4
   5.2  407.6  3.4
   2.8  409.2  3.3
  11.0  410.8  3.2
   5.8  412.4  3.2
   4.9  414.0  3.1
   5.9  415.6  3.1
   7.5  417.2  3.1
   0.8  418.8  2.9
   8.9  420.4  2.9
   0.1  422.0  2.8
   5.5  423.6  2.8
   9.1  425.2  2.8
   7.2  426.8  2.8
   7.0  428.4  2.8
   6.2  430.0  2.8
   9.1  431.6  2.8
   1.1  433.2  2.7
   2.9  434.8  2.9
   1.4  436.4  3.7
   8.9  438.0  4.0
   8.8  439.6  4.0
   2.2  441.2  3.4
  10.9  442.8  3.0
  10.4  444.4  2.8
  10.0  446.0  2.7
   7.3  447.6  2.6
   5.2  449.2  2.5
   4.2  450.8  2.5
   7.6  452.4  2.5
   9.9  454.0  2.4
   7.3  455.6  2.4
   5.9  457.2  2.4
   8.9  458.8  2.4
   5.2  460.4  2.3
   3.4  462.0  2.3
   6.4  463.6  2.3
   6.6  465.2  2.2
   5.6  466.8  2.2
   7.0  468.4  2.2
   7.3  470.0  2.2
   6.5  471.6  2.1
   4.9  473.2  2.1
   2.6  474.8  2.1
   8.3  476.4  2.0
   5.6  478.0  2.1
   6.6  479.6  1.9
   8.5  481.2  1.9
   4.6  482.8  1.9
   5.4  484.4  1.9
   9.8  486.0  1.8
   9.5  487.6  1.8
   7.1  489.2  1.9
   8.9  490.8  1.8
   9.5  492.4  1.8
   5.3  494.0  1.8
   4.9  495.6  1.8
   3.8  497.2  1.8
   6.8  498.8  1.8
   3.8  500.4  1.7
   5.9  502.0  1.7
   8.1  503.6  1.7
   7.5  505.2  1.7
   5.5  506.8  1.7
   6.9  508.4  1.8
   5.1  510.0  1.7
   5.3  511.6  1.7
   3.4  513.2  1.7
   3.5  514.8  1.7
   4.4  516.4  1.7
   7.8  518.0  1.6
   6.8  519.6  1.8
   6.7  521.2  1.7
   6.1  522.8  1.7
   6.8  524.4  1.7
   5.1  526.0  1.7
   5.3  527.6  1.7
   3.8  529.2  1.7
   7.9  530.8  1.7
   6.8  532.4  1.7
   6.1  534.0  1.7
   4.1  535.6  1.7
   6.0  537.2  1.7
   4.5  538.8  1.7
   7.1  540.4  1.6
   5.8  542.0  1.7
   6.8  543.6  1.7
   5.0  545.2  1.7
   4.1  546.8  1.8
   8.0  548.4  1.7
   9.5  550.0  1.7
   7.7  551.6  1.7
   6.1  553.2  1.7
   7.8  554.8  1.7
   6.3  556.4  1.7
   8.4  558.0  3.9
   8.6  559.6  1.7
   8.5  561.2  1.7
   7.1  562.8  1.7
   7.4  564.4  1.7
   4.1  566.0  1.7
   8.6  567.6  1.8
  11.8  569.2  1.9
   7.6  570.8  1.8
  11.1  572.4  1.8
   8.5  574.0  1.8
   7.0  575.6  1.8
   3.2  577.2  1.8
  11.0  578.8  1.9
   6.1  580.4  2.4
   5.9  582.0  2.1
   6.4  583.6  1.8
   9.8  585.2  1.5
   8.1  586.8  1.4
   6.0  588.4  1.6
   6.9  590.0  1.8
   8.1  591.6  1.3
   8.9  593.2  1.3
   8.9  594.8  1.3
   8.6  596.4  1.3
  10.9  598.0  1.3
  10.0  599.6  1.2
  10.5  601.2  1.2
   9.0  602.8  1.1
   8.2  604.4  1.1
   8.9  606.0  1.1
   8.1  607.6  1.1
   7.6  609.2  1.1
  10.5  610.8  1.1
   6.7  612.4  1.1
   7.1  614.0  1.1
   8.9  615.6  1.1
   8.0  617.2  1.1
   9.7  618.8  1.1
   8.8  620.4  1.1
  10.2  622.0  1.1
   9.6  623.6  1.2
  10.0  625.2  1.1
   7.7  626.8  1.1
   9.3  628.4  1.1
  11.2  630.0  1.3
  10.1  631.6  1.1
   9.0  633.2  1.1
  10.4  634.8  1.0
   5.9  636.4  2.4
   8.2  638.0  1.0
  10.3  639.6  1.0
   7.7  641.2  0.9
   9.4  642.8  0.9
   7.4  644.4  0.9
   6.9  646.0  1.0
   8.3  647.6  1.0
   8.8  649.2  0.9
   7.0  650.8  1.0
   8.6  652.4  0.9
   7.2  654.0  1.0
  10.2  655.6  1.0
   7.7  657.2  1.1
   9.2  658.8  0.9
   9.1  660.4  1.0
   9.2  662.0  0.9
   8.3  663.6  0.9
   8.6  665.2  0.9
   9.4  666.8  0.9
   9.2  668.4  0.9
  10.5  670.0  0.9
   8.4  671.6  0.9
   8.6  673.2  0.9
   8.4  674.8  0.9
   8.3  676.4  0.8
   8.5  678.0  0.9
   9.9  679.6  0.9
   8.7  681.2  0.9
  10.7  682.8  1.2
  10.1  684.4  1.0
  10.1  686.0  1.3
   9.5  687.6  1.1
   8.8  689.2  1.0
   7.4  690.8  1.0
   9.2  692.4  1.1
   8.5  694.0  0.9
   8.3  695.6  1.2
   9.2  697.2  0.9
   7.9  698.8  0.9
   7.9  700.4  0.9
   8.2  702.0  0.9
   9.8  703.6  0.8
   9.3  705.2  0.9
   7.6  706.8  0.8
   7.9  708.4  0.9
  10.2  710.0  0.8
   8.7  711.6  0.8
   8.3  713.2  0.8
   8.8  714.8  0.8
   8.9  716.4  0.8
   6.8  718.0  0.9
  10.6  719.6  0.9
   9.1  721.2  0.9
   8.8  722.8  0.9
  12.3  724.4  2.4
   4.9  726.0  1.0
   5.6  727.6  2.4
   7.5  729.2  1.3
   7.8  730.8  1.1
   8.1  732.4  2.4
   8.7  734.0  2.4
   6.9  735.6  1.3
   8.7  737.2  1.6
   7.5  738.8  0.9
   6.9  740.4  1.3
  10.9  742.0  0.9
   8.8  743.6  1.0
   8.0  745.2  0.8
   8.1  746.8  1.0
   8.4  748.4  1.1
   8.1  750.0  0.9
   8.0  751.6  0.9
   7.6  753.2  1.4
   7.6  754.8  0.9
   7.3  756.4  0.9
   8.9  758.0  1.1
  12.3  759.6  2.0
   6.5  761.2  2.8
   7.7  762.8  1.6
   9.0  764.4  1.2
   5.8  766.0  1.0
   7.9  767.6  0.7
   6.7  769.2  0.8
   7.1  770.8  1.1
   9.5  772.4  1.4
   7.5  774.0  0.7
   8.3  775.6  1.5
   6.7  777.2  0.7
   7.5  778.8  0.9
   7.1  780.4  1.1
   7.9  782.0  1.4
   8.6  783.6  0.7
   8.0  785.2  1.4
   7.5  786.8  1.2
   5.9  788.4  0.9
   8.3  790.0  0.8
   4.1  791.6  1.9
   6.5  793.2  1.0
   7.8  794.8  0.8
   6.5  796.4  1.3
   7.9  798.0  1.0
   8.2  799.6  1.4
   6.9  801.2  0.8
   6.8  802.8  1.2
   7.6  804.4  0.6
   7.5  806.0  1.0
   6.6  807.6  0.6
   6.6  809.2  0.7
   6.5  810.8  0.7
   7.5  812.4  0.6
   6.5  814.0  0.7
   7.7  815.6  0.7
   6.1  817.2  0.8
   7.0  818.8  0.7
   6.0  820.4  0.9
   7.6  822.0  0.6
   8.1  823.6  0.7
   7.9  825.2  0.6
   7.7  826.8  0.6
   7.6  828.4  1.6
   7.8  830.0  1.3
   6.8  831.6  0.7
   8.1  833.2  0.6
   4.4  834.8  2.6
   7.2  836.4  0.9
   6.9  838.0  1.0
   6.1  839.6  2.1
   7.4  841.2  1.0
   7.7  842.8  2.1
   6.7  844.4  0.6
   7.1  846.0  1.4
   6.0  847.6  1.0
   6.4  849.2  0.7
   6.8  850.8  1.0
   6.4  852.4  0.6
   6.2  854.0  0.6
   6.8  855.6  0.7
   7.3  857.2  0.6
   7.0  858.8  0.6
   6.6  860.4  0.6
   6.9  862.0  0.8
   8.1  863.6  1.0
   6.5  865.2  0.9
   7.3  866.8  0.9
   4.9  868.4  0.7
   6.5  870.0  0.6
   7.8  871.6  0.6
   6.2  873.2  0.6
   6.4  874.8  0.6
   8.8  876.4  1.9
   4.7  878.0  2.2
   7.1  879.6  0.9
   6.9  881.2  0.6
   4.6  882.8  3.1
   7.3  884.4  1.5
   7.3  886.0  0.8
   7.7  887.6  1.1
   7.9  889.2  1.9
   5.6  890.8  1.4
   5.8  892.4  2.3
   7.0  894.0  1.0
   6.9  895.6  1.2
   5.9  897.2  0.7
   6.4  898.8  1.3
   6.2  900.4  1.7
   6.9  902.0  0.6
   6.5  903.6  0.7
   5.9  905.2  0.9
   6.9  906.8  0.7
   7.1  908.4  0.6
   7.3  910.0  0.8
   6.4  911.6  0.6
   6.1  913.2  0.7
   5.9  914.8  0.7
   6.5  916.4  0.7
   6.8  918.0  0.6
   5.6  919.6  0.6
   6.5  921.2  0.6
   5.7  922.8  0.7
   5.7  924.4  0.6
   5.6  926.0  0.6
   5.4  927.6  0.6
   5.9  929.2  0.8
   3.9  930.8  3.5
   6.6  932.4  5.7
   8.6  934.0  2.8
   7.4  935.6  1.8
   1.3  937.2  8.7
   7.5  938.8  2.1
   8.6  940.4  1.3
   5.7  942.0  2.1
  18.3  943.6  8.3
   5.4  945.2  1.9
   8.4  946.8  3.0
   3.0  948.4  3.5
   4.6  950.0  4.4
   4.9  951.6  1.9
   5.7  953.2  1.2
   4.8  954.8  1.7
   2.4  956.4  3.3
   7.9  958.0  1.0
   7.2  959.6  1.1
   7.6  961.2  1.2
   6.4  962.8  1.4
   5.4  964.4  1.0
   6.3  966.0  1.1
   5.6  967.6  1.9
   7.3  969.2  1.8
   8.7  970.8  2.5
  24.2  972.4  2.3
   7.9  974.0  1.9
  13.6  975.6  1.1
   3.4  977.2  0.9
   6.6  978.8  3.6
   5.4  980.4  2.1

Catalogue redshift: 0.48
